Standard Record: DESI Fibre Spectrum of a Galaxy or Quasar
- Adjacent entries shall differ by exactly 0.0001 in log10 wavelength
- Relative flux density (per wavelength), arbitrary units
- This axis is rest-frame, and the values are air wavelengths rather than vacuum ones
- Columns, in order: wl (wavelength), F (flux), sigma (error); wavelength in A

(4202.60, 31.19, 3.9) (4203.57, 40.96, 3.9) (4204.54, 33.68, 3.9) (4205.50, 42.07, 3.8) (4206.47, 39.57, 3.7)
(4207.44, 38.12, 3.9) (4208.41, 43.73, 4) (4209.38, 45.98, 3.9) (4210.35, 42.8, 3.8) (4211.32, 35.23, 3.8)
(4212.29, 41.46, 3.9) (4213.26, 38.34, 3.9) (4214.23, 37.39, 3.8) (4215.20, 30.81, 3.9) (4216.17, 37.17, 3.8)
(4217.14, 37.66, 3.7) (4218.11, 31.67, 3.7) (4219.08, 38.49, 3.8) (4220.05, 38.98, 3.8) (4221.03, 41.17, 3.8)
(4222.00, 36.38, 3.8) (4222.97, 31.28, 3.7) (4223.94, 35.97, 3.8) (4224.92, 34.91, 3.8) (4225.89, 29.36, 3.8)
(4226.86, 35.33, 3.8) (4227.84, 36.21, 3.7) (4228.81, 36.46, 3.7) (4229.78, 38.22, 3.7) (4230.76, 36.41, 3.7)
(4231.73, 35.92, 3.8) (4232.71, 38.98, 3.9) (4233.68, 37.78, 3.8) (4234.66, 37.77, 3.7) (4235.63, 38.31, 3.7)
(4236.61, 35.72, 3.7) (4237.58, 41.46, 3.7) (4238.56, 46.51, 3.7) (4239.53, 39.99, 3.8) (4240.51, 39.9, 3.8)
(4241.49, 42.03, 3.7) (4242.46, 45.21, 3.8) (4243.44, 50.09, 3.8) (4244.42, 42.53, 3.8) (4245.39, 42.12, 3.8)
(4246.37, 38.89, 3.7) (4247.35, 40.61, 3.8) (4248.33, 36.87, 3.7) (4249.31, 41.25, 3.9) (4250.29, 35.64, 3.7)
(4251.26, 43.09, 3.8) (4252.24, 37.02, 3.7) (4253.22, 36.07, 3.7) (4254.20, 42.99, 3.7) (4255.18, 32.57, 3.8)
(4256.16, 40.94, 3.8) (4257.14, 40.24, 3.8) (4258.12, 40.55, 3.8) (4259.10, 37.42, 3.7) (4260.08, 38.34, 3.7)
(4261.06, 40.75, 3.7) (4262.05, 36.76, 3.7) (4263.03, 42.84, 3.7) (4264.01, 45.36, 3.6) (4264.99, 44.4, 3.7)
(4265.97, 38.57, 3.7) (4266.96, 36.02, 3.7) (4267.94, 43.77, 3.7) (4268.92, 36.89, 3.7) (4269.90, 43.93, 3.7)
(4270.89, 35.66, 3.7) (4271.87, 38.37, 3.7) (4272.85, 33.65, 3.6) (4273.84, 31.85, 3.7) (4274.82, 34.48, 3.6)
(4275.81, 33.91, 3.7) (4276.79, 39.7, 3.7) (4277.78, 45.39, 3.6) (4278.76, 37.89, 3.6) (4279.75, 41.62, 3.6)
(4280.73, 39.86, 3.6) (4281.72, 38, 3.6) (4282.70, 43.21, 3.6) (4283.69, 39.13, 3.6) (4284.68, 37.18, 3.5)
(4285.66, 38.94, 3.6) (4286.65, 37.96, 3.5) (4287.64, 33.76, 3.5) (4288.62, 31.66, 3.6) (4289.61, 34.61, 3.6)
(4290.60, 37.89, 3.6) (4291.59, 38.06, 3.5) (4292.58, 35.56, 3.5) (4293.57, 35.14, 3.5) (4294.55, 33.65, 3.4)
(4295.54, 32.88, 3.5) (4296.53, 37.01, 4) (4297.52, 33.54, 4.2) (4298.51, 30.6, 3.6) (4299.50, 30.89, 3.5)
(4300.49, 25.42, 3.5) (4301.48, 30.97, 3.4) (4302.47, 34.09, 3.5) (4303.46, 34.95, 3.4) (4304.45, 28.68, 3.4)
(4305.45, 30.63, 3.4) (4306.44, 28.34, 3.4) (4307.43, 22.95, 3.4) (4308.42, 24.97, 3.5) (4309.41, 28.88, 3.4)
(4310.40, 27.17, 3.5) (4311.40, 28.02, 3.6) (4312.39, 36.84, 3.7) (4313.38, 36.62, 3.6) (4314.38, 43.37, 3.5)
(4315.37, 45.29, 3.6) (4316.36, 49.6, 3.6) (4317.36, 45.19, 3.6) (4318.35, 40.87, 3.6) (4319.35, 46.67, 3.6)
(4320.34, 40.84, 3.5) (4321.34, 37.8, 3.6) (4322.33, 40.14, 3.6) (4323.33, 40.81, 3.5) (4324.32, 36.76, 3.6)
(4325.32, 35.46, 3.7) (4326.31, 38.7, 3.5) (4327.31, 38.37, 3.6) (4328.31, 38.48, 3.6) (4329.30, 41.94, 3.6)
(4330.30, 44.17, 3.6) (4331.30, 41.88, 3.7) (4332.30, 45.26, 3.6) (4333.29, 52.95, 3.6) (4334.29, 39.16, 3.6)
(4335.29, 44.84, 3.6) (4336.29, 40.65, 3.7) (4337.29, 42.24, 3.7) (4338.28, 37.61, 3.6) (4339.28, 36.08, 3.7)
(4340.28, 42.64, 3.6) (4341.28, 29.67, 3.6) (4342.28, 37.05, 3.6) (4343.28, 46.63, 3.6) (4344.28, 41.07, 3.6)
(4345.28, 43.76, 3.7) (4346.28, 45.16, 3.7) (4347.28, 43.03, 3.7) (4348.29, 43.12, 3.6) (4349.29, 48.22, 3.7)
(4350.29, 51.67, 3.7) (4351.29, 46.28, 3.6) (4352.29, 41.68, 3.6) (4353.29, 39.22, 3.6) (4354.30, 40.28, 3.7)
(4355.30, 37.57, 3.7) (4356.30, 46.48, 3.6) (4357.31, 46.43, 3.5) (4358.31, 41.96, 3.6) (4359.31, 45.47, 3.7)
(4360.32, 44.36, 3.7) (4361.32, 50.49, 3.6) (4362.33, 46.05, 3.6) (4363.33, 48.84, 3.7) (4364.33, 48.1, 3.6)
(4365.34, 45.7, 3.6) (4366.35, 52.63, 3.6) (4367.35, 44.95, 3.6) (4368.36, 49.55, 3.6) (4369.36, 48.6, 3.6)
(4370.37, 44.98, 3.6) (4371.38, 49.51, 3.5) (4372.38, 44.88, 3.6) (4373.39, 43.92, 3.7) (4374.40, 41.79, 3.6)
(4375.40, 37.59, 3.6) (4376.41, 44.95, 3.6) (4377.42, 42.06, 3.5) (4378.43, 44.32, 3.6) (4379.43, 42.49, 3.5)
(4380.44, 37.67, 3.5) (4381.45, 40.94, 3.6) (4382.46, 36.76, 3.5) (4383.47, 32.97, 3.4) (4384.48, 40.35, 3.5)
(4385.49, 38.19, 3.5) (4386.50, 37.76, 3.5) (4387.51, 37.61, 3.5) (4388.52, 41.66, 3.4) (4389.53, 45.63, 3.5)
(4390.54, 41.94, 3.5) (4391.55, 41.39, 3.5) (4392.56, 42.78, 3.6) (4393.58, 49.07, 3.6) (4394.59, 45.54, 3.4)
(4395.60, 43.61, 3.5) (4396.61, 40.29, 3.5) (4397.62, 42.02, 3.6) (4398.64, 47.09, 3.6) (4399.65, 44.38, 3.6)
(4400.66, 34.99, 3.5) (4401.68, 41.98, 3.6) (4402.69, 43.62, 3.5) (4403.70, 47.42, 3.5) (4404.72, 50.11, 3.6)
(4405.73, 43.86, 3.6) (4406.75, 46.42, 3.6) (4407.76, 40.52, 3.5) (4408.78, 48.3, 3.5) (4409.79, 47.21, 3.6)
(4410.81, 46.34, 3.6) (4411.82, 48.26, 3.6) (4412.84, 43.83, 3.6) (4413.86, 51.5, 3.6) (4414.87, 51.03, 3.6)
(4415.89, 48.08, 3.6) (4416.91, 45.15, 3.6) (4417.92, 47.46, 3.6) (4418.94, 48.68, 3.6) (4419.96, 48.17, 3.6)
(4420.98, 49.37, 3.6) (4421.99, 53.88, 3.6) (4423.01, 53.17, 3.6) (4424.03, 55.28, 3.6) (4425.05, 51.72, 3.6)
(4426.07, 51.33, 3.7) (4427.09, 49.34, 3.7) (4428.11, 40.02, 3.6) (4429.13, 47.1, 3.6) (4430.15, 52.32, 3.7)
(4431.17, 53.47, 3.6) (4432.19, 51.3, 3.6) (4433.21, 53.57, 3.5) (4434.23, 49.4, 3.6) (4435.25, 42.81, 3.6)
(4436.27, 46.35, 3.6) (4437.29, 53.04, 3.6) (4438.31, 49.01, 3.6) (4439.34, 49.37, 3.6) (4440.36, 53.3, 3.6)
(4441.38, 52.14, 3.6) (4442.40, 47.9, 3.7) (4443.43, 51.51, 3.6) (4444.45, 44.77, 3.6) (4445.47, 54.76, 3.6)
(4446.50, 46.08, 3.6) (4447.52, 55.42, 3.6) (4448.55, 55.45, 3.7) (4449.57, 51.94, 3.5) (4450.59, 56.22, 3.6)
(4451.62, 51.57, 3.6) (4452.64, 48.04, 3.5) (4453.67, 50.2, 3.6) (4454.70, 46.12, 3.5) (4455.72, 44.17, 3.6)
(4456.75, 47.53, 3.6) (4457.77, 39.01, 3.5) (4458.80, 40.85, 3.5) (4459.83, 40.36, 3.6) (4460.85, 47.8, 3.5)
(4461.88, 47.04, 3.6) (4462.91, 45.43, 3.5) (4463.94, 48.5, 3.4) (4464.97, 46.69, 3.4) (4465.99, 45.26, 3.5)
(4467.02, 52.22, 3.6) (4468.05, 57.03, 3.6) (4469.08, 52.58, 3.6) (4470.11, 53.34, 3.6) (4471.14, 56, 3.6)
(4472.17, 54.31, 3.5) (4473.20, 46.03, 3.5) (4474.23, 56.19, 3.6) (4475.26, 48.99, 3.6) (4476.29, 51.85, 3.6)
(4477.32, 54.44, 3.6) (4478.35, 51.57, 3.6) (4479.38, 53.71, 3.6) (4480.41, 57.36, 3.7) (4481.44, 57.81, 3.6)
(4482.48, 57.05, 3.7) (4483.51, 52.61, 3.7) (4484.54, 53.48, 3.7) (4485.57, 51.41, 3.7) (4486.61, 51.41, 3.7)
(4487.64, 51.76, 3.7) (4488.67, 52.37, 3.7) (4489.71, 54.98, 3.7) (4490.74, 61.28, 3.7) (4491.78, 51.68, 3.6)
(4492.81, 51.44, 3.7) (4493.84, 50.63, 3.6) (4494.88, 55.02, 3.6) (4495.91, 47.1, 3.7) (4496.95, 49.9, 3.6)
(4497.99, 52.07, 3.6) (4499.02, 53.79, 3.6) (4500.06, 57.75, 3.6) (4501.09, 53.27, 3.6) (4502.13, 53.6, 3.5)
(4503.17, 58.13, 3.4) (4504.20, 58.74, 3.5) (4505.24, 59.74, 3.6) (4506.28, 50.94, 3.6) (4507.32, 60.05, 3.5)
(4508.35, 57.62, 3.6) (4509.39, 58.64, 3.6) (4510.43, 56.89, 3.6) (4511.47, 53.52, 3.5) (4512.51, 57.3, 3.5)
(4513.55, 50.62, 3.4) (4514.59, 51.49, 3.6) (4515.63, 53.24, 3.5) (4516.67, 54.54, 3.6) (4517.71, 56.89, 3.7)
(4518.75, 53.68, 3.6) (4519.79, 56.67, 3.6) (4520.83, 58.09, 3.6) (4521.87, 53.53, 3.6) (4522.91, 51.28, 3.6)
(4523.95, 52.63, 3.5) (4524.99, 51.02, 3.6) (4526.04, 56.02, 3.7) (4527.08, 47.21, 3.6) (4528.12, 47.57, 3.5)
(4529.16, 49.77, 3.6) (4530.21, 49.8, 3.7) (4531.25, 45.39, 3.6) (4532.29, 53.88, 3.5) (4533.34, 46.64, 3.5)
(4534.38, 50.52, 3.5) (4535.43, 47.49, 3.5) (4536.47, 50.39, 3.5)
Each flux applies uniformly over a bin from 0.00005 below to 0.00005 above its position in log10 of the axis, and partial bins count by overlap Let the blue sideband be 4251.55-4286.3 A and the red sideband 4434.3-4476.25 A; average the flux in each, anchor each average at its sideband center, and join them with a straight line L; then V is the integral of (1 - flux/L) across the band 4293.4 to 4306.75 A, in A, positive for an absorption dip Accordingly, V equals 2.9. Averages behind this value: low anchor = 39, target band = 31.9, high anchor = 49.4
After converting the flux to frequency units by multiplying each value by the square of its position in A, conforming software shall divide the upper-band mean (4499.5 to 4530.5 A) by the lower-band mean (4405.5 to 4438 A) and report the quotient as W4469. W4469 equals 1.16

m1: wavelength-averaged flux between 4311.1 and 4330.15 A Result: 40.3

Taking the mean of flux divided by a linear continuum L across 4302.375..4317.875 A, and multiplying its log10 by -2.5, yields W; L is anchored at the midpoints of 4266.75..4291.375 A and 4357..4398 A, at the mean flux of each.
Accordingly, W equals 0.16 mag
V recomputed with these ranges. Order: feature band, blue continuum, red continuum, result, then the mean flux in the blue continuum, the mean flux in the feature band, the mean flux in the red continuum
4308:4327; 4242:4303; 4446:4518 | 1.34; 38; 38.2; 52.3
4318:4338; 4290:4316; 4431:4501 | -3.20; 32.9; 41.4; 51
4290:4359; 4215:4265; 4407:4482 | 7.55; 38.7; 38.6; 49.7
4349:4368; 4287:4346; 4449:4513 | -2.13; 37.2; 45.6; 52.2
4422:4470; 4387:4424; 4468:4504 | 0.18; 45.8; 49.4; 53.5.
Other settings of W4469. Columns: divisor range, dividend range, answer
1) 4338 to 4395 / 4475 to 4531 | 1.33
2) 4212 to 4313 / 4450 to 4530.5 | 1.57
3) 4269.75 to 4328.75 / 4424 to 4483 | 1.49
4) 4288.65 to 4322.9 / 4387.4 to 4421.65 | 1.36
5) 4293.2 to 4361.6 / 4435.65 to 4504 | 1.40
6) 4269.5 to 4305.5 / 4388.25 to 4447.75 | 1.41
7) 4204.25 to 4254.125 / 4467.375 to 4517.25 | 1.58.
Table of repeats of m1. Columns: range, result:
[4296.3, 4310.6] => 29.9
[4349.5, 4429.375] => 45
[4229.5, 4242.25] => 39.3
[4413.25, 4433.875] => 50.1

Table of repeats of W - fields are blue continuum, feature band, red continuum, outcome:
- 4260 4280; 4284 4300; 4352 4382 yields 0.151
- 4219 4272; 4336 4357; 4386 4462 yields 0.045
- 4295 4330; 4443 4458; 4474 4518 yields -0.003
